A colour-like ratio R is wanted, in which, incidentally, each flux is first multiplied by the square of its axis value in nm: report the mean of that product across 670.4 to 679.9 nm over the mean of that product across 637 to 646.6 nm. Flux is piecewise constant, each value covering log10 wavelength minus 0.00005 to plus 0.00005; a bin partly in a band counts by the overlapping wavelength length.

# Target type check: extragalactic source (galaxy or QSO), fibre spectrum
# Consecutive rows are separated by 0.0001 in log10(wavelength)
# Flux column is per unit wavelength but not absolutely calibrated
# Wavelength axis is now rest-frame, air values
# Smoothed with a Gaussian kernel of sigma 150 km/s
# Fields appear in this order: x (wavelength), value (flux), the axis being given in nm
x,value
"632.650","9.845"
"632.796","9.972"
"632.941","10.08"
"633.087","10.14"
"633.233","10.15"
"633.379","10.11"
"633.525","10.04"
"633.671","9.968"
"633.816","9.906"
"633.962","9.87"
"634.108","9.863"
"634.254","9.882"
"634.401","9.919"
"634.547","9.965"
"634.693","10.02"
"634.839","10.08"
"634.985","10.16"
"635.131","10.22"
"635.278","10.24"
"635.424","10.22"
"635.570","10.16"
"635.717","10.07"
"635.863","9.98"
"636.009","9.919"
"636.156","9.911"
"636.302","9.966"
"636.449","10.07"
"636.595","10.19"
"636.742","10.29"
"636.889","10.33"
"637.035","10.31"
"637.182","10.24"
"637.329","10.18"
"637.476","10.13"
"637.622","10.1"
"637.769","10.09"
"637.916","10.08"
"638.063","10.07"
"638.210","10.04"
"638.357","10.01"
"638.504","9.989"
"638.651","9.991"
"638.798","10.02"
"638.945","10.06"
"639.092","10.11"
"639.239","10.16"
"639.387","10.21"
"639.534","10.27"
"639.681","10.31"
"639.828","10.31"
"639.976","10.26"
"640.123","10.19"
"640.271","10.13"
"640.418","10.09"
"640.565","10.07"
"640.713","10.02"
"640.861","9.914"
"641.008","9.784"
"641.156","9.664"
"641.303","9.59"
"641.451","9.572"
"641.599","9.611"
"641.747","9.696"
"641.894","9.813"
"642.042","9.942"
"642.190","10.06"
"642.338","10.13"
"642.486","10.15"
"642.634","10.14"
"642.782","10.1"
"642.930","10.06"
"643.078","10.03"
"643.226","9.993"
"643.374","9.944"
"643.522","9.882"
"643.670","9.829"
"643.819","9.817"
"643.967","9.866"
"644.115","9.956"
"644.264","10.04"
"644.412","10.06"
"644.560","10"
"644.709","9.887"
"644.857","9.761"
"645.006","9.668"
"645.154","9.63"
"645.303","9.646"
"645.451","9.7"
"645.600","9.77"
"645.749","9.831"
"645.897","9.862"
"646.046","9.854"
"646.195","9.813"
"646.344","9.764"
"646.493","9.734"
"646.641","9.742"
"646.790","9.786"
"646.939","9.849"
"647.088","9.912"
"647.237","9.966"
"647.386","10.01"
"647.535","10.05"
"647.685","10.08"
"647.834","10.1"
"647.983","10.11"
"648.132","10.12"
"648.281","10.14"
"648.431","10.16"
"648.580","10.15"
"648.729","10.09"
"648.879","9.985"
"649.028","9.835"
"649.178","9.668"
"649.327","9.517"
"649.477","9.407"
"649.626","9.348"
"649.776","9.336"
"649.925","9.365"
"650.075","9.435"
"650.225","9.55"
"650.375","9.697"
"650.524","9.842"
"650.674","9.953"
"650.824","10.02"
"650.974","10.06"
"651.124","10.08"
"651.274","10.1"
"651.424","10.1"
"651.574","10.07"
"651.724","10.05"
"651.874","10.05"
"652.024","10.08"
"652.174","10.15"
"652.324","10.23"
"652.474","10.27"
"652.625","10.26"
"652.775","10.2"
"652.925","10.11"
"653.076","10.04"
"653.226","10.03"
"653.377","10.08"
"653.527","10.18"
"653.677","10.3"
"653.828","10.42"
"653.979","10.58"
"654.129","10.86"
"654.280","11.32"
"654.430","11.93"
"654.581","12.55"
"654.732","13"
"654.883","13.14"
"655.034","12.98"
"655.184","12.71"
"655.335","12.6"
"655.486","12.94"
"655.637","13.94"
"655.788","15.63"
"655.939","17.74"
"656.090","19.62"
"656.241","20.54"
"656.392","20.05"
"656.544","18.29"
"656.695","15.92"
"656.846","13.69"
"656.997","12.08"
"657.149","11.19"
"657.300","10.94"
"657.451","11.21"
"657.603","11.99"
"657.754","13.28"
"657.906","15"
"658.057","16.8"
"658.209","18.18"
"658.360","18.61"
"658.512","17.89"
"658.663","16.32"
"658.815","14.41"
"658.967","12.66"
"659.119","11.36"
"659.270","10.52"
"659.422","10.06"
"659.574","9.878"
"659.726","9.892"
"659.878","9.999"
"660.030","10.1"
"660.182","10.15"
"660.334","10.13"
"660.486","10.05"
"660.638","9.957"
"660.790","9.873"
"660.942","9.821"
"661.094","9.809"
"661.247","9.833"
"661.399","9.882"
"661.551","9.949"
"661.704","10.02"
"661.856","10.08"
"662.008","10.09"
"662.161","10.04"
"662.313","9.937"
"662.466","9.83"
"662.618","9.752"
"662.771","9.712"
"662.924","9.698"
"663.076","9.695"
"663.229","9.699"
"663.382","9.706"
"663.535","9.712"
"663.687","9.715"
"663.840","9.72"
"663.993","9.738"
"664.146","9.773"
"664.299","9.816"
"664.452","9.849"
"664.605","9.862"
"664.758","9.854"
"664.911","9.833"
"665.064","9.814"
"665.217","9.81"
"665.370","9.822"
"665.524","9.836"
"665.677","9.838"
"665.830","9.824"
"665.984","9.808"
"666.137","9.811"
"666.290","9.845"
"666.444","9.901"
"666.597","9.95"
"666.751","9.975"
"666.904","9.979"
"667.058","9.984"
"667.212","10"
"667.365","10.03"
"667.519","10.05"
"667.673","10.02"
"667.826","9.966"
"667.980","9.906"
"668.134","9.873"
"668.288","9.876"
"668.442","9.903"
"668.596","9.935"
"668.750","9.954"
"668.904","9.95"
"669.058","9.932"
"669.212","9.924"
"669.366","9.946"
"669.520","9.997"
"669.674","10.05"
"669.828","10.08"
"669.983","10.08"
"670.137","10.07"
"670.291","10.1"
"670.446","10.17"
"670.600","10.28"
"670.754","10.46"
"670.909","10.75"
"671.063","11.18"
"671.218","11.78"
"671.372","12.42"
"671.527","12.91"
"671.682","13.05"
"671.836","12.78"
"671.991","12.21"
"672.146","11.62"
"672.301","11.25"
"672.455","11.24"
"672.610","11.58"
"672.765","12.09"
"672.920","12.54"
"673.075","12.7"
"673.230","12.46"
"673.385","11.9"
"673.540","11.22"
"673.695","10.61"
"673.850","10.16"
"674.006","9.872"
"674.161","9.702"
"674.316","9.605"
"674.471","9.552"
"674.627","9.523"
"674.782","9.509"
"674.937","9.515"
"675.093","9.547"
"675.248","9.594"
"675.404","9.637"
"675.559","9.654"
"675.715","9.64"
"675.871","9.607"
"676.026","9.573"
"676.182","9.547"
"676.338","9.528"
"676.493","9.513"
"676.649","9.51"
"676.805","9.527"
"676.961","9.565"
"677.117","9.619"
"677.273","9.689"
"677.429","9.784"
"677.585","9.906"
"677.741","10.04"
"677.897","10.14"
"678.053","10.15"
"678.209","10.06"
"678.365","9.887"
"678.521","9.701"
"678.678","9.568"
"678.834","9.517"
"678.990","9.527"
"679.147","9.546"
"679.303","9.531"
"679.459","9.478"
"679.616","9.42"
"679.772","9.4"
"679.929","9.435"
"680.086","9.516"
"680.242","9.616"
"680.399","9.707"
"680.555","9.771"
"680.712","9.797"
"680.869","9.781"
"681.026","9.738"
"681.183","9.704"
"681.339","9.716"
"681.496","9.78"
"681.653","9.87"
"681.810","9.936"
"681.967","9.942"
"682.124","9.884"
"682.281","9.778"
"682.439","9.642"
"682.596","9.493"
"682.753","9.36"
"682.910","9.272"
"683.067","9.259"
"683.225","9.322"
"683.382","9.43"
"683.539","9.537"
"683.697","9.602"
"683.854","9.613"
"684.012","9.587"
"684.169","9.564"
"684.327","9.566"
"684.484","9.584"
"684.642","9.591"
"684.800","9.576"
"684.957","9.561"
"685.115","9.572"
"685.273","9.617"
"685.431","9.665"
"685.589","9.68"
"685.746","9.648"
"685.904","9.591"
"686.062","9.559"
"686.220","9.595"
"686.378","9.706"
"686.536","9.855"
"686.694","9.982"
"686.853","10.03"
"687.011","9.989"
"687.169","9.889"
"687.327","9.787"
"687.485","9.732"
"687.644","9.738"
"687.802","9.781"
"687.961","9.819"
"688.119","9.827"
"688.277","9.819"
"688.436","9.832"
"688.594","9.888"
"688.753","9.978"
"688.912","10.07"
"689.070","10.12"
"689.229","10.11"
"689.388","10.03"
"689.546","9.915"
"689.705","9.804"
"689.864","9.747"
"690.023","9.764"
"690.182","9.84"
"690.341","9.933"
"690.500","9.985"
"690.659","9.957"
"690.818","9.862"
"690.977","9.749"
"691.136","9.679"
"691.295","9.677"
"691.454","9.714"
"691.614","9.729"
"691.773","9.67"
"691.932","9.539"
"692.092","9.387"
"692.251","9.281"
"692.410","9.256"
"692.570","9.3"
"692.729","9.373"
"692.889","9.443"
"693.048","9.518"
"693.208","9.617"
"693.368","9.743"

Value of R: 1.2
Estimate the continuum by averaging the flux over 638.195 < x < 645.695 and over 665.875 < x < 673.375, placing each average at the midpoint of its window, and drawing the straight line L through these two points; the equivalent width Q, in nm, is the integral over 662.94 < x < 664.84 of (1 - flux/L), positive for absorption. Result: 0.140 nm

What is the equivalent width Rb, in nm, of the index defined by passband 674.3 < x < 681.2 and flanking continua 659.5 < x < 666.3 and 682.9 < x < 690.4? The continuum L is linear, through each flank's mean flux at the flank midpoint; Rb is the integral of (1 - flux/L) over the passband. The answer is 0.09 nm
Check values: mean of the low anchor 9.86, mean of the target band 9.65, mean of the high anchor 9.73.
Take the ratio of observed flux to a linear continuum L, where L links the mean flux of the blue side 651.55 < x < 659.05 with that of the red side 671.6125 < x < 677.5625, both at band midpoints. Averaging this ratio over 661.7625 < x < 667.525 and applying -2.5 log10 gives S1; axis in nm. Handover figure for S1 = 0.20 mag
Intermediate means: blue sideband 13.1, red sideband 10.5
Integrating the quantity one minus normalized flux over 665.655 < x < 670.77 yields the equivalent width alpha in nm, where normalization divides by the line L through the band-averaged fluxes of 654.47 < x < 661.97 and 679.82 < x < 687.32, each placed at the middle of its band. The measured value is 0.74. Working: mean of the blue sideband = 13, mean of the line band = 9.98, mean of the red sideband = 9.66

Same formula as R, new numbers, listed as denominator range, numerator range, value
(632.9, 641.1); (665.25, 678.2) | 1.14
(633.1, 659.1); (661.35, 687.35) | 1.00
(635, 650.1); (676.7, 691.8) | 1.11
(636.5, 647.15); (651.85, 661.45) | 1.30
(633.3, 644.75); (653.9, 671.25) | 1.21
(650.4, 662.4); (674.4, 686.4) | 0.87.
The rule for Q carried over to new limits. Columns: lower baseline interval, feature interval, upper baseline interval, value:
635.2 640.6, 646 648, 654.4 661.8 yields 0.27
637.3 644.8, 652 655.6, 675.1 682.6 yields -0.46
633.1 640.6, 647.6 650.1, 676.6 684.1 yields 0.04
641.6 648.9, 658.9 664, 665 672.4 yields 0.11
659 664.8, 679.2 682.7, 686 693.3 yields 0.05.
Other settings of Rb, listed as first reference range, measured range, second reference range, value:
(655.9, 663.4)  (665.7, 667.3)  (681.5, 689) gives 0.234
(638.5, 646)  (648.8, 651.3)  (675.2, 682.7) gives 0.047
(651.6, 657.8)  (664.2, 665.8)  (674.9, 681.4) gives 0.202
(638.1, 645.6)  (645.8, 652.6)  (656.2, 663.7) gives 0.541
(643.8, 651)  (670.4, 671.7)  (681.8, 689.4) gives -0.219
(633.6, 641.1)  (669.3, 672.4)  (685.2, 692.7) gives -0.373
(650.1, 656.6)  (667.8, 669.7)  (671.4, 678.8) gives 0.162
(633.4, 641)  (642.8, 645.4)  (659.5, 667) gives 0.037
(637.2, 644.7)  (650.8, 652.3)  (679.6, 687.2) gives -0.025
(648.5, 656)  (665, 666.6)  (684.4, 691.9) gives 0.089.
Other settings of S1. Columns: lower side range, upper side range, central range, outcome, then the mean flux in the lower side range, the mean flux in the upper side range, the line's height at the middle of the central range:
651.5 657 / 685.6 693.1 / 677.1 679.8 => 0.10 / 12.6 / 9.76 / 10.6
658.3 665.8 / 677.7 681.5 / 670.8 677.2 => -0.07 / 10.5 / 9.7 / 9.96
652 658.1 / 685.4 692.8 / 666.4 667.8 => 0.17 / 12.8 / 9.77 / 11.7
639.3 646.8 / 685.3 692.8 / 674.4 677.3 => 0.03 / 9.92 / 9.76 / 9.81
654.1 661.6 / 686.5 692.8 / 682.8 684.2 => 0.10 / 13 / 9.79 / 10.4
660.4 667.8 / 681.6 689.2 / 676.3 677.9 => 0.01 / 9.87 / 9.7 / 9.77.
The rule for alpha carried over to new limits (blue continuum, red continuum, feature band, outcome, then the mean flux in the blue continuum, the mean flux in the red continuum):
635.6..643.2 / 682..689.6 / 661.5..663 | -0.004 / 10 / 9.71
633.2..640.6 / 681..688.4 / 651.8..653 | -0.025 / 10.1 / 9.68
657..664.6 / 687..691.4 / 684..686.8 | 0.110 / 11.1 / 9.87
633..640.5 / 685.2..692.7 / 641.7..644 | 0.020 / 10.1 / 9.77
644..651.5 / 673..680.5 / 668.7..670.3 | -0.022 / 9.85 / 9.87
